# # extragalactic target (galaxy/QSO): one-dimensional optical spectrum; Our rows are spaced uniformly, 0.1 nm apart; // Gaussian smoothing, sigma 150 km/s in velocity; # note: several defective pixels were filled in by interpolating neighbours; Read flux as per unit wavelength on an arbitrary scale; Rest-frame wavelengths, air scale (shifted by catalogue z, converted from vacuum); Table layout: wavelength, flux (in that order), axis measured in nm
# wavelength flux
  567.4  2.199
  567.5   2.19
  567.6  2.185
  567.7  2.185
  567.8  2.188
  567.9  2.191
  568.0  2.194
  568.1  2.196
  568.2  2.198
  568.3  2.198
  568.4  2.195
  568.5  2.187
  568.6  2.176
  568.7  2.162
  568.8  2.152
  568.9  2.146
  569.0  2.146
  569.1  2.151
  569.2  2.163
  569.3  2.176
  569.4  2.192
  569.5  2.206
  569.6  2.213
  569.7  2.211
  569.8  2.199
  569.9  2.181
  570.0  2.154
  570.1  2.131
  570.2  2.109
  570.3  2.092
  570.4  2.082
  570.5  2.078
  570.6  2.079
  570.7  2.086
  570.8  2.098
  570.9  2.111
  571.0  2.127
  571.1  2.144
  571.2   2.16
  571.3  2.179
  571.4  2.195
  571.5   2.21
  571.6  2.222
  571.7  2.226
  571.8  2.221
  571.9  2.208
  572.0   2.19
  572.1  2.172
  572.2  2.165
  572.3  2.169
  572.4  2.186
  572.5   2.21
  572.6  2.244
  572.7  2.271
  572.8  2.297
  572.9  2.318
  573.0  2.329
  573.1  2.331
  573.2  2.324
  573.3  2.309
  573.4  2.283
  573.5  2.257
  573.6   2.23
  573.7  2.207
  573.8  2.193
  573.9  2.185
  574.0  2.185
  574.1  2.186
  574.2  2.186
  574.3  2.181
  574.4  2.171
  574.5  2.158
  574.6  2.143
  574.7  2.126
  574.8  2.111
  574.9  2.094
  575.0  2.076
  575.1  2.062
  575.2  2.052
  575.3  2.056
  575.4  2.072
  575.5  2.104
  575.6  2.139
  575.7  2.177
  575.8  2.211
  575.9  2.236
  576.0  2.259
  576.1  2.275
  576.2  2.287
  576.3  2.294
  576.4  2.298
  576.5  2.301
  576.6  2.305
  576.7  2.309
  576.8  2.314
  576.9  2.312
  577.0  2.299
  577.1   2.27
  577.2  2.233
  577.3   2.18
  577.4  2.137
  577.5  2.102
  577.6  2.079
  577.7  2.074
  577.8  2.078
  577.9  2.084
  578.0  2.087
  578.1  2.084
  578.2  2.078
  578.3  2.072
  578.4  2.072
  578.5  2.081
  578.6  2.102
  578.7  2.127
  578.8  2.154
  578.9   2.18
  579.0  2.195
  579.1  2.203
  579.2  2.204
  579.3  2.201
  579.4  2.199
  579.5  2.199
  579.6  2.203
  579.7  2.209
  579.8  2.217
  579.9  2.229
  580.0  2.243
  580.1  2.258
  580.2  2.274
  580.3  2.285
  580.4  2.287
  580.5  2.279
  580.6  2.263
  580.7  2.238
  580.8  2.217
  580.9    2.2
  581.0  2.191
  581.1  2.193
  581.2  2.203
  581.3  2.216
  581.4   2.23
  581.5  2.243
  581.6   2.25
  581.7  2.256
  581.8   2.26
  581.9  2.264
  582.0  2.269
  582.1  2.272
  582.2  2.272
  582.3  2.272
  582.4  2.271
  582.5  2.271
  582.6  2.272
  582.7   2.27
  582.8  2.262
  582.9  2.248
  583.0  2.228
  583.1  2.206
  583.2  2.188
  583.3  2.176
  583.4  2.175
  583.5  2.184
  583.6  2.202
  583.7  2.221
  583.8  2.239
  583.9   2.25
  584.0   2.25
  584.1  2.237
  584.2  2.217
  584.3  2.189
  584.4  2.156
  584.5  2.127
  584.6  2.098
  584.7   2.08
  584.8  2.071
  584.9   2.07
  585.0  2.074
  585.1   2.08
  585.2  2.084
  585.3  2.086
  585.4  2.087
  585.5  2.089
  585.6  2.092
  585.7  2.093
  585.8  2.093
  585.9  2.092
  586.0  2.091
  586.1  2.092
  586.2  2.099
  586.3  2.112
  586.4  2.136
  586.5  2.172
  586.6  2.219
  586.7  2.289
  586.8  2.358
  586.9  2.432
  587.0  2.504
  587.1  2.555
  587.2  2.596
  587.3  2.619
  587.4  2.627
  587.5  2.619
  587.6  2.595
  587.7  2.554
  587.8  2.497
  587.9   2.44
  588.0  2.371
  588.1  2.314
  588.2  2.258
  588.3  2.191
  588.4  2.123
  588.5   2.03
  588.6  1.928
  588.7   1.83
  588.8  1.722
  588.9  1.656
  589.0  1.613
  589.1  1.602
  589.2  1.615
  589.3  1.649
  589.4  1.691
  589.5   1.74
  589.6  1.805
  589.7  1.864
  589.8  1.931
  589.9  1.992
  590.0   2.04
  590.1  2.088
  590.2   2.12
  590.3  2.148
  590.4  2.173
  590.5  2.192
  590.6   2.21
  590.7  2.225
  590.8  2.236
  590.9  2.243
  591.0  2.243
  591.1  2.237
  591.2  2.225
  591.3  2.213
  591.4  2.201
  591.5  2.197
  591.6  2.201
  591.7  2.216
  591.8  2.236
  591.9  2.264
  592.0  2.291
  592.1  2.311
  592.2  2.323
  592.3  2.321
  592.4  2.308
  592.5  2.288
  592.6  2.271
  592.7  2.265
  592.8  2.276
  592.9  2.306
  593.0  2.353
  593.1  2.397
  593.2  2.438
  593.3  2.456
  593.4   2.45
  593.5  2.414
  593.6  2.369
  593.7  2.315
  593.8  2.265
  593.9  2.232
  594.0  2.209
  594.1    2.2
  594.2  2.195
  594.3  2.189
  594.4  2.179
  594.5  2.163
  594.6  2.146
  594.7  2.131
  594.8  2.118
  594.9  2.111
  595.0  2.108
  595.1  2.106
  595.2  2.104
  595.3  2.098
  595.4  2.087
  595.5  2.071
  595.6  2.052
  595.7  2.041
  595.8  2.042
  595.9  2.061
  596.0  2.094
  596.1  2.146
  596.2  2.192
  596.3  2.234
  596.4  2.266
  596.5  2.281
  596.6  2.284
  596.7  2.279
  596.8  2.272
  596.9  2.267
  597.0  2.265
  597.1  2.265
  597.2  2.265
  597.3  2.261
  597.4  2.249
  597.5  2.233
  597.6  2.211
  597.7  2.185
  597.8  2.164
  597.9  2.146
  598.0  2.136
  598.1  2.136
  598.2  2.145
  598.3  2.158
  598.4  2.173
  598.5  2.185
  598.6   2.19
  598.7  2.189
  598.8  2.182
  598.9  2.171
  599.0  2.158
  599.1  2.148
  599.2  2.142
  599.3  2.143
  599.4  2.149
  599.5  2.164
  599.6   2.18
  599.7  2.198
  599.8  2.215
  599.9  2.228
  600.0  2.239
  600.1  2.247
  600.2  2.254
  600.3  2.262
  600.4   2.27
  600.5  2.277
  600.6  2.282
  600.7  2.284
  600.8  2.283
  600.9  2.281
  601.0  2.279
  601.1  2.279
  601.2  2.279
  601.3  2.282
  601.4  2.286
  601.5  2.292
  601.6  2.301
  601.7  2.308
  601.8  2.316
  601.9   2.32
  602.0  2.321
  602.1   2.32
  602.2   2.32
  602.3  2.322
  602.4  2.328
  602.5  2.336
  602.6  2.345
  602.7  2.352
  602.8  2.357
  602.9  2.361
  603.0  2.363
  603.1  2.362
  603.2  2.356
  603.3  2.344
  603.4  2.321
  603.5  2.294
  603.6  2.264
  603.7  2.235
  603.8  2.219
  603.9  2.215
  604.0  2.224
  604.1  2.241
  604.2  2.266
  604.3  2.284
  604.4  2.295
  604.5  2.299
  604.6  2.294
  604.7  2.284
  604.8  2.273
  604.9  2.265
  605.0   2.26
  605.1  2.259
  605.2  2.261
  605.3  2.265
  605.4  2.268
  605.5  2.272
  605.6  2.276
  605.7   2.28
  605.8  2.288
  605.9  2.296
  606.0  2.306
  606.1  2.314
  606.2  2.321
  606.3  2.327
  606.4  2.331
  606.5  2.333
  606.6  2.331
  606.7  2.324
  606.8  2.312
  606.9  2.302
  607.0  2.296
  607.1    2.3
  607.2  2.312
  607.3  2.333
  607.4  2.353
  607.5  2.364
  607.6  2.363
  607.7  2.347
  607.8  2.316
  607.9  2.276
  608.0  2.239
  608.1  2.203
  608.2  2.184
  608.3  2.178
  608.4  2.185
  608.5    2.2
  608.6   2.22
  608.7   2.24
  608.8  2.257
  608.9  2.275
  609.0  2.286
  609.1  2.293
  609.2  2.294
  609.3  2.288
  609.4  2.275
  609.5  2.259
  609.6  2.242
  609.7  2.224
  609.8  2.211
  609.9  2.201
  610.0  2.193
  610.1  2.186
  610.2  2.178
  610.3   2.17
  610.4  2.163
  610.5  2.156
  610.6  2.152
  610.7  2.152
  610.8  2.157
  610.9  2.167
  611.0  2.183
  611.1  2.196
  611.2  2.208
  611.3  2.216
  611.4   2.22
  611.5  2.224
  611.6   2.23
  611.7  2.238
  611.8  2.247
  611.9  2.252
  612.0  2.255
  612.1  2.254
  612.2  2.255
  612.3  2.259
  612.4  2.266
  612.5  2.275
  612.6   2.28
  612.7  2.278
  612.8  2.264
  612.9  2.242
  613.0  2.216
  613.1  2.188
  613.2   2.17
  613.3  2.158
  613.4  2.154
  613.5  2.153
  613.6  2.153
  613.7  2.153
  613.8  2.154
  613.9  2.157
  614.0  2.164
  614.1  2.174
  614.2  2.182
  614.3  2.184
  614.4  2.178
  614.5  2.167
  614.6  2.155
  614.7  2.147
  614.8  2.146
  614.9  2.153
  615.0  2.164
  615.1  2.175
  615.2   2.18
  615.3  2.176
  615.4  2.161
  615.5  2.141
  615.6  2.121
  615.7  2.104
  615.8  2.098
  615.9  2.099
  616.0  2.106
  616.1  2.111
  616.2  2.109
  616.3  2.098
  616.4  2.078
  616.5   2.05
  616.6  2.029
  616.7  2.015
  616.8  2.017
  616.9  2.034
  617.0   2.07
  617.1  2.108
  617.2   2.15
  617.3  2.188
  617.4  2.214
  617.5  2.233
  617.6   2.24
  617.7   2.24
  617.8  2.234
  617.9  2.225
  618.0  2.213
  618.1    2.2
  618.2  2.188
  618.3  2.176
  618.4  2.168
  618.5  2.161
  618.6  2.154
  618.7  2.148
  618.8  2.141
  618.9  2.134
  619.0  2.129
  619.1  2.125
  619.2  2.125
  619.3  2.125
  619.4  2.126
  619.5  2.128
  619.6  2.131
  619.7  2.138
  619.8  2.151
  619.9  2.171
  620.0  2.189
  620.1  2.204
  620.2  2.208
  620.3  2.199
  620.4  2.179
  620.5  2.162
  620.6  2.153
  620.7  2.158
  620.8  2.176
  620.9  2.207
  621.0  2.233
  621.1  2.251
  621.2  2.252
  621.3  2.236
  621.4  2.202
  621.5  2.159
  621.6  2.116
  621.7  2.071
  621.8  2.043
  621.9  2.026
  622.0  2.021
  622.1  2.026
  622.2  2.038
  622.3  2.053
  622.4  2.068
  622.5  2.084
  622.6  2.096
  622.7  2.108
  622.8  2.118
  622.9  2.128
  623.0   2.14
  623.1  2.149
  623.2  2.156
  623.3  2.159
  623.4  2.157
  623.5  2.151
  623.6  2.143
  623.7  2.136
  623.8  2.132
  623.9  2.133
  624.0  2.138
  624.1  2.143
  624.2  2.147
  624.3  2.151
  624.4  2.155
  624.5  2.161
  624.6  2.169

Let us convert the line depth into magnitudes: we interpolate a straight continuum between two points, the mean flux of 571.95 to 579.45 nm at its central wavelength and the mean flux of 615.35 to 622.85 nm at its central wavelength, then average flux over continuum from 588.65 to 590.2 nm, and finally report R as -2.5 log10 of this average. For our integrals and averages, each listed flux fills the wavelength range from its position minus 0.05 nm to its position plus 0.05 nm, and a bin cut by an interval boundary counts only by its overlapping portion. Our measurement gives 0.204 mag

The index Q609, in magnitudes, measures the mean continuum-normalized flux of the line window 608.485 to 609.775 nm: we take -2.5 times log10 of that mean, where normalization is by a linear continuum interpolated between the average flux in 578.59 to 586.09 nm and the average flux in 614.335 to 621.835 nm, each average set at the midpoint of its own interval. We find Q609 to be -0.05 mag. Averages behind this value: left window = 2.2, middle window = 2.26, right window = 2.15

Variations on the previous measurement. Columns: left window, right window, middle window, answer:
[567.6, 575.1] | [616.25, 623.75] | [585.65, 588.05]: -0.08 mag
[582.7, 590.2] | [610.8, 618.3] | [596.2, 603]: -0.04 mag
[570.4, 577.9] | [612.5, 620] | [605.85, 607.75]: -0.08 mag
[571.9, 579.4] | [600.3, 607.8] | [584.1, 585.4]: 0.05 mag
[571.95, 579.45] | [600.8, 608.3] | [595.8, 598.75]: 0.03 mag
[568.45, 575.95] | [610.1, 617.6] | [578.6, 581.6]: -0.02 mag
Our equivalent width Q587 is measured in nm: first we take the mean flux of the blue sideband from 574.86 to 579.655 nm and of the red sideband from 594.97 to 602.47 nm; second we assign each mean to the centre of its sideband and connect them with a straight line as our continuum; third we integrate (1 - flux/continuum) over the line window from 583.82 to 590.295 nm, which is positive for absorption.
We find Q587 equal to 0.17 nm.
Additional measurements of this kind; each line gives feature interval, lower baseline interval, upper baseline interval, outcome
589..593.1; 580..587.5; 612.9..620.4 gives 0.158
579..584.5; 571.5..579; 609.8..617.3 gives -0.112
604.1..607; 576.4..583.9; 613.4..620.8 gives -0.165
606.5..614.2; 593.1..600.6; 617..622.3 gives -0.204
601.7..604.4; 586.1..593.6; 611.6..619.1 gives -0.153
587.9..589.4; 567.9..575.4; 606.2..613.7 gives 0.187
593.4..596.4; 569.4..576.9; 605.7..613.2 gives 0.082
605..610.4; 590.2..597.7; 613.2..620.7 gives -0.225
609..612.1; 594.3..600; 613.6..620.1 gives -0.089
